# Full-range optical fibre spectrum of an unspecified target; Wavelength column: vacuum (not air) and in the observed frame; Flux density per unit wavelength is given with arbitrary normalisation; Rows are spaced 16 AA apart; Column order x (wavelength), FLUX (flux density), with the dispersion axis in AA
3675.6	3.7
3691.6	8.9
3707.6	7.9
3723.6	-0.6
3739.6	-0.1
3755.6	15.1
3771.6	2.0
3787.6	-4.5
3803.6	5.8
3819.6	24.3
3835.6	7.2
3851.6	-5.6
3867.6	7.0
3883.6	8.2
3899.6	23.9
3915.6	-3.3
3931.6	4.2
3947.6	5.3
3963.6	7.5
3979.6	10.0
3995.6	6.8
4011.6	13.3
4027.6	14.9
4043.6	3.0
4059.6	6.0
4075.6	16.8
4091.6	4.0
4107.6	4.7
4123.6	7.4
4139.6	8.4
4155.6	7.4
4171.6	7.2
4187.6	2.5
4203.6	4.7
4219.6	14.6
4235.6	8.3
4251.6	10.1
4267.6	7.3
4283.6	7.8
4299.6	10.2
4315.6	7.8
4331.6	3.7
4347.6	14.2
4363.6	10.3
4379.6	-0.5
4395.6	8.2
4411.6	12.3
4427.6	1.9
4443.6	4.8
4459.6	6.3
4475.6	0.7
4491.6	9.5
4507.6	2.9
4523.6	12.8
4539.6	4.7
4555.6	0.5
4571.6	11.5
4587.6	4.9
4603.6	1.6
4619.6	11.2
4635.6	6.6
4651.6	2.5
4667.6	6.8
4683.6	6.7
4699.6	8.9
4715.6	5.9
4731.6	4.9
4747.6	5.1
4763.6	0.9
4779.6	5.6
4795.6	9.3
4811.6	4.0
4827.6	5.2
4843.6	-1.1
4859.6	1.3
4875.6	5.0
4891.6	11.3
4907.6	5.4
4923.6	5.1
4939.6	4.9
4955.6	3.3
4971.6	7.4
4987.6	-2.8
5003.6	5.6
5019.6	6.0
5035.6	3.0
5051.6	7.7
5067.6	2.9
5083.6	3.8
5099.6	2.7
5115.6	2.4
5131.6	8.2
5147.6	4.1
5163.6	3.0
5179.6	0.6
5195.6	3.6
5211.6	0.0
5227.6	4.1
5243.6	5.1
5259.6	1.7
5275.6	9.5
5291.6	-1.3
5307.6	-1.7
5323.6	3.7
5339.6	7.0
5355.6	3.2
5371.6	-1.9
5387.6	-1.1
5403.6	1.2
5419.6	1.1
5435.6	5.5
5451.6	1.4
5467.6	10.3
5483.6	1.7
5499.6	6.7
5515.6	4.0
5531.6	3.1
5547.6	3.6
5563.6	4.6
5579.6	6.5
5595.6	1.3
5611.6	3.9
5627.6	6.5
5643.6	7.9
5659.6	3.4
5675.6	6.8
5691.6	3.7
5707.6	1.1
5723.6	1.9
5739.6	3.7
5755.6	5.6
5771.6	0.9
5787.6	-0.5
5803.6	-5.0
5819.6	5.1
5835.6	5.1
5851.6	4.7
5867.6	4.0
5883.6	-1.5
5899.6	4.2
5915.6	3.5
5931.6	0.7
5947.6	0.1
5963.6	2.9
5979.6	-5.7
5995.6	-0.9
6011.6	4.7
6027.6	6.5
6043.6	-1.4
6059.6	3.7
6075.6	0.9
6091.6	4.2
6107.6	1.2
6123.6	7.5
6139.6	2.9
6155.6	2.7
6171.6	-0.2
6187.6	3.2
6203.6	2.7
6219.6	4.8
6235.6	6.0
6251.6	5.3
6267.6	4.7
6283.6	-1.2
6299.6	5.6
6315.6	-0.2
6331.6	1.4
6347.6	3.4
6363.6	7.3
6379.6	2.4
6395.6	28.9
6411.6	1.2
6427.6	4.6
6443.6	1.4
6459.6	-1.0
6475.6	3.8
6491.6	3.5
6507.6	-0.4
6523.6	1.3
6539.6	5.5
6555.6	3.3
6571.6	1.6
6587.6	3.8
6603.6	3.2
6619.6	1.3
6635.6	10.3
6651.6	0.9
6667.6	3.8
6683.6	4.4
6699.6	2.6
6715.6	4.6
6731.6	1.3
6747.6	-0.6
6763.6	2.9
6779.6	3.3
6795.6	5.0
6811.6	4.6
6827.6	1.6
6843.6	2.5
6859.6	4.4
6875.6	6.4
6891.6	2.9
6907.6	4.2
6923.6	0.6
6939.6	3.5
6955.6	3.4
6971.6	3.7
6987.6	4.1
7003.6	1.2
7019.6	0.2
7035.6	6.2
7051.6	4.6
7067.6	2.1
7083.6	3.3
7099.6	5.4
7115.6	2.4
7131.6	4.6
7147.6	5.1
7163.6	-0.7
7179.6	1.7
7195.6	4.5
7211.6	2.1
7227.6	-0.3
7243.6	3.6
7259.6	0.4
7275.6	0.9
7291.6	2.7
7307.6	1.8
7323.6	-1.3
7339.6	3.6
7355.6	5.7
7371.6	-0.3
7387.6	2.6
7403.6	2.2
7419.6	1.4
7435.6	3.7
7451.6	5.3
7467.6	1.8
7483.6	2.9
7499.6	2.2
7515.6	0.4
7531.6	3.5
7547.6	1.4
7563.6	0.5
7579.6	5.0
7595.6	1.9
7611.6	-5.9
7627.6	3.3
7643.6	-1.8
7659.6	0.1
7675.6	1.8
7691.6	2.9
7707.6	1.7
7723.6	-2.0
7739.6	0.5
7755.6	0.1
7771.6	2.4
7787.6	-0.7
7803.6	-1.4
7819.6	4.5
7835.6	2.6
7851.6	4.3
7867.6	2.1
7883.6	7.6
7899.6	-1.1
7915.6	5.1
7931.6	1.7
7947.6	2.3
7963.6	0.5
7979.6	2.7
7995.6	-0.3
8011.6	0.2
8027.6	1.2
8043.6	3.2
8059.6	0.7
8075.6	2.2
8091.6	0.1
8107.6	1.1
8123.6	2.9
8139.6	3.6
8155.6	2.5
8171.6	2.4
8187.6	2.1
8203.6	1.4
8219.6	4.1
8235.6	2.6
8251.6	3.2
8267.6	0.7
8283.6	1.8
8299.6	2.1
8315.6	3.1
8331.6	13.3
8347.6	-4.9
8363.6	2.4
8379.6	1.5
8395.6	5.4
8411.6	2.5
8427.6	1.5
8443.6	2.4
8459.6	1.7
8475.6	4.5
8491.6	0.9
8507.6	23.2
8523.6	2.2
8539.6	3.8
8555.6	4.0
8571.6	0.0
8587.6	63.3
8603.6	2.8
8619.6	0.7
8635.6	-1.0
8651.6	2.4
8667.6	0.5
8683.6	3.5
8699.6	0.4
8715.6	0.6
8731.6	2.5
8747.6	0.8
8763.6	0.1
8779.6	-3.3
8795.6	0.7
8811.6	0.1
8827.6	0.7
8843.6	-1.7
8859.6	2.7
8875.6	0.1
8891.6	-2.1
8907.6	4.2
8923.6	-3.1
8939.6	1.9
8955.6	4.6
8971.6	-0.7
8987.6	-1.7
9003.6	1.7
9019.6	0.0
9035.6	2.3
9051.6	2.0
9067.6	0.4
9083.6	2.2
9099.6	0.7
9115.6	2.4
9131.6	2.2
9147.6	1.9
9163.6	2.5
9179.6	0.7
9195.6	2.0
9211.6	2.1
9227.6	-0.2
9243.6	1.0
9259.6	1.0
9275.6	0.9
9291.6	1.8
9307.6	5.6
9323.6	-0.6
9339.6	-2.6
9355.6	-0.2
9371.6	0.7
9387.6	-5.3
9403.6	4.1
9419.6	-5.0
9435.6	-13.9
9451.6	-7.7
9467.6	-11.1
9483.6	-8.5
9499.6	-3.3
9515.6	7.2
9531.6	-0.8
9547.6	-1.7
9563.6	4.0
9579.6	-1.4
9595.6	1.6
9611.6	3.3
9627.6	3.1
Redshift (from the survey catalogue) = 0.71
